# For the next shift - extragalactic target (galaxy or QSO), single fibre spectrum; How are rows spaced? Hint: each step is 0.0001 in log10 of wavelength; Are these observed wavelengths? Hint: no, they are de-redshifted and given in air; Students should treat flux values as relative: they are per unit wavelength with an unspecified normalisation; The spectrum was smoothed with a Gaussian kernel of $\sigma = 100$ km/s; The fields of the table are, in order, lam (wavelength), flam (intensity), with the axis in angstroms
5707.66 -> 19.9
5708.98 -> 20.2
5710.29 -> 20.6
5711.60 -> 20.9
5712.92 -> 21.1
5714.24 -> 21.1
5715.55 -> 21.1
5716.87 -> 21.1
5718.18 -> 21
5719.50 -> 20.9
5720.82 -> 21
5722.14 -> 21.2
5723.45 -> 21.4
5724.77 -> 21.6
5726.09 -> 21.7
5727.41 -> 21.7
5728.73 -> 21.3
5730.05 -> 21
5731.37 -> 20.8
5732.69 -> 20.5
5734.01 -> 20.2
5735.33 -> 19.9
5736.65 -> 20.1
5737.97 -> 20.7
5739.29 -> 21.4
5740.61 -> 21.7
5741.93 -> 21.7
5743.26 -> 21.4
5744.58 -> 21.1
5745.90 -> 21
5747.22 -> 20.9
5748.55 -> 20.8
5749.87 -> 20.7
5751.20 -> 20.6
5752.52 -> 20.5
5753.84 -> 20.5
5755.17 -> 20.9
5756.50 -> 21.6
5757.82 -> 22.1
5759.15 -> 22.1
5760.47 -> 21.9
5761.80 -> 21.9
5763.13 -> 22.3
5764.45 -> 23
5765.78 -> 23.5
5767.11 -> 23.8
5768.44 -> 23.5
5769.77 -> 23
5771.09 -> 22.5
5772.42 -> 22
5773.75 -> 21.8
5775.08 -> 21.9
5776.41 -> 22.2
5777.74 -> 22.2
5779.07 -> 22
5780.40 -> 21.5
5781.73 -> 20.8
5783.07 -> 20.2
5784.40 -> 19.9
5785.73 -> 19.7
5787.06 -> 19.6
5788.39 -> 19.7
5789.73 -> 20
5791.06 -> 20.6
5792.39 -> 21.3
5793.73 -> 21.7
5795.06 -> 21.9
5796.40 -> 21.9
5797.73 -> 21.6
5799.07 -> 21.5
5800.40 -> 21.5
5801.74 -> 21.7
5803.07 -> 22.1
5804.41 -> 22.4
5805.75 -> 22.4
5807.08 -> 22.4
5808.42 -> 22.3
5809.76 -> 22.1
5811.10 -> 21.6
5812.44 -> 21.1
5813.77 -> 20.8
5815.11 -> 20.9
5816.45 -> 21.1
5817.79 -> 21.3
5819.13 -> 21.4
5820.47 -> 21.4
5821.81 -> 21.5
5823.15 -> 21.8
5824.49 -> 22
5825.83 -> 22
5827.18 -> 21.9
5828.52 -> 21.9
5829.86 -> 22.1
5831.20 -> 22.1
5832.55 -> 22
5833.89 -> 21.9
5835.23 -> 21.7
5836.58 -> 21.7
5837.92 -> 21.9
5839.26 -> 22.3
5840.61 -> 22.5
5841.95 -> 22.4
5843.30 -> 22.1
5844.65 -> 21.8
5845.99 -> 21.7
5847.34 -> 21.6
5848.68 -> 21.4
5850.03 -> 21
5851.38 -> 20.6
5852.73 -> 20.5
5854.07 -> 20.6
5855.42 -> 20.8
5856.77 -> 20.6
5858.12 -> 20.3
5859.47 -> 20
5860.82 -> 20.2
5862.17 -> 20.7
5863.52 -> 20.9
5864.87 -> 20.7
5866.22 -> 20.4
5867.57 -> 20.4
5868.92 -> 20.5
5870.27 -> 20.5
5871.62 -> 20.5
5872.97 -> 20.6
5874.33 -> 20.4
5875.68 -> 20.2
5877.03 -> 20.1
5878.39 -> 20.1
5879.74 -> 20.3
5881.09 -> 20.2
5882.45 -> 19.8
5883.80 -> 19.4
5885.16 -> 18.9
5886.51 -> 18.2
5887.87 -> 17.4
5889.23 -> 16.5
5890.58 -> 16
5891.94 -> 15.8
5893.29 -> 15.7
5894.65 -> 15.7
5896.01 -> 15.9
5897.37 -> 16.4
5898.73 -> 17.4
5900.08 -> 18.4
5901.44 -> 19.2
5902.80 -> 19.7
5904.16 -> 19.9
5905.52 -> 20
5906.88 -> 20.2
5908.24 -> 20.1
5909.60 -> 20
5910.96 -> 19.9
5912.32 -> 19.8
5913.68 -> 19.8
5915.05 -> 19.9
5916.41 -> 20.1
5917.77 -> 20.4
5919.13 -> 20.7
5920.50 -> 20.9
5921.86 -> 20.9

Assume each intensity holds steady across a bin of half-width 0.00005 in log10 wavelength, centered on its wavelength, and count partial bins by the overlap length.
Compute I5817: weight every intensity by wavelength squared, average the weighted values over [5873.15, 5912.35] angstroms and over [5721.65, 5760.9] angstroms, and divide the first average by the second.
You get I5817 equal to 0.93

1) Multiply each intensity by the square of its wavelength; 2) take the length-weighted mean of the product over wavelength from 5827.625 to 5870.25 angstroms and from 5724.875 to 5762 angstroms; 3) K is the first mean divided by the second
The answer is 1.05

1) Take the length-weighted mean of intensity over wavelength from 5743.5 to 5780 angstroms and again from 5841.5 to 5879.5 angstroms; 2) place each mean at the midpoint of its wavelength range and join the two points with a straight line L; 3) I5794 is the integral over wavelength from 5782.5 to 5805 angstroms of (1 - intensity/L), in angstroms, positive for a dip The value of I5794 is 0.5 angstroms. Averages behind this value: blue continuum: 21.9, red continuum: 20.8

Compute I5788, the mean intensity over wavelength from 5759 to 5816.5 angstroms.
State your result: 21.7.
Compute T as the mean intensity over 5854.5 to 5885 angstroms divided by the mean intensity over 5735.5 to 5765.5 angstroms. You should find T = 0.95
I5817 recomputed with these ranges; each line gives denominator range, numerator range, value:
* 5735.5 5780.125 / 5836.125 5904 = 0.95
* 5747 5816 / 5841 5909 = 0.94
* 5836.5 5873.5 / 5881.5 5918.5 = 0.90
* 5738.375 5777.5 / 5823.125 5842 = 1.04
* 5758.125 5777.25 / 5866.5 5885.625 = 0.93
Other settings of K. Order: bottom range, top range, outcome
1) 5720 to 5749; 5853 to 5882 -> 1.02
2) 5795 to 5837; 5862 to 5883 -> 0.96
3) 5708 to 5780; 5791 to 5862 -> 1.03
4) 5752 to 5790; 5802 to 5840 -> 1.03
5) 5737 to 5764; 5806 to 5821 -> 1.03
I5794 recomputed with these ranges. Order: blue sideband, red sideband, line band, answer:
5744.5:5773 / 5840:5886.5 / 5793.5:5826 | -0.67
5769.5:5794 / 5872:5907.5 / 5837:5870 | -2.78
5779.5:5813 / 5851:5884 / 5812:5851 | -1.63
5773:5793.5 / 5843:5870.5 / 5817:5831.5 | -0.62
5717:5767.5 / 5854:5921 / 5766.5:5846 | -4.70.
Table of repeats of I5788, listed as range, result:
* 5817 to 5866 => 21.4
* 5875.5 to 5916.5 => 18.7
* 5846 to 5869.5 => 20.7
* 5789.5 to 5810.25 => 21.7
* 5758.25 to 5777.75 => 22.5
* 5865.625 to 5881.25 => 20.4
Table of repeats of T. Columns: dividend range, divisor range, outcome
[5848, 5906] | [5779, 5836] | 0.90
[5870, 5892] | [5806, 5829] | 0.89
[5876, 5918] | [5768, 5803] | 0.88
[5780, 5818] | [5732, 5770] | 0.99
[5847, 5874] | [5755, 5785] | 0.94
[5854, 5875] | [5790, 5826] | 0.95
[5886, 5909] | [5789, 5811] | 0.82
